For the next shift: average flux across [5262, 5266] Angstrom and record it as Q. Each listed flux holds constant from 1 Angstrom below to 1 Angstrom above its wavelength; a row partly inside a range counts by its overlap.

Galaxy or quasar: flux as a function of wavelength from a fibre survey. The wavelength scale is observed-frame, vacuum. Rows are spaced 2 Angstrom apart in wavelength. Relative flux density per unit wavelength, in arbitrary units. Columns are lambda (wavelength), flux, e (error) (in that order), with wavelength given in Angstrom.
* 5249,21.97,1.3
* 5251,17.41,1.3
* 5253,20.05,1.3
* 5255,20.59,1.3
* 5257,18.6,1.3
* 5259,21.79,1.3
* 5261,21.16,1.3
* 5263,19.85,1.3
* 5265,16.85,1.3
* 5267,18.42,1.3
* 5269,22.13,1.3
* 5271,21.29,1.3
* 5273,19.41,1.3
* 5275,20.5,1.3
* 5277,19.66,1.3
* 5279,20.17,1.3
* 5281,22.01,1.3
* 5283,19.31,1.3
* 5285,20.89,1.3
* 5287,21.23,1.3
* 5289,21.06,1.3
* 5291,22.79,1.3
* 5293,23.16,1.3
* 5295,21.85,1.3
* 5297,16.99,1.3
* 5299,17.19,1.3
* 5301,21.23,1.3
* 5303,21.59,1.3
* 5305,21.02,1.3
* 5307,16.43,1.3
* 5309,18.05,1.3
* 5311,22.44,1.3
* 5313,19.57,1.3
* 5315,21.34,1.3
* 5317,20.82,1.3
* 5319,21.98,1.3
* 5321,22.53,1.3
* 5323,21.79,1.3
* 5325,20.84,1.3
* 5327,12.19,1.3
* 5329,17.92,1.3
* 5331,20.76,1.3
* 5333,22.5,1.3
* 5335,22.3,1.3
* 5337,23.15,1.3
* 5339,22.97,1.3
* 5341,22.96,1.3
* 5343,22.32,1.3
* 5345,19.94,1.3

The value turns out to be 18.4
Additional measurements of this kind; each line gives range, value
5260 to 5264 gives 20.5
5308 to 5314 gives 20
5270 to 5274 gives 20.4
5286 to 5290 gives 21.1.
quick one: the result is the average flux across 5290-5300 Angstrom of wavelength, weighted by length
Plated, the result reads 20.4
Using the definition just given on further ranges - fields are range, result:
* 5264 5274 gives 19.6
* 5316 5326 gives 21.6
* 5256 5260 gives 20.2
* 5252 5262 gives 20.4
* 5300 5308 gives 20.1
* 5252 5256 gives 20.3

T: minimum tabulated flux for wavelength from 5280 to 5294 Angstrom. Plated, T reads 19.31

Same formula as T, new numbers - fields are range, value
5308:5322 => 18.05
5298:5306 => 17.19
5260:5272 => 16.85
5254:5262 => 18.6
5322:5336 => 12.19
